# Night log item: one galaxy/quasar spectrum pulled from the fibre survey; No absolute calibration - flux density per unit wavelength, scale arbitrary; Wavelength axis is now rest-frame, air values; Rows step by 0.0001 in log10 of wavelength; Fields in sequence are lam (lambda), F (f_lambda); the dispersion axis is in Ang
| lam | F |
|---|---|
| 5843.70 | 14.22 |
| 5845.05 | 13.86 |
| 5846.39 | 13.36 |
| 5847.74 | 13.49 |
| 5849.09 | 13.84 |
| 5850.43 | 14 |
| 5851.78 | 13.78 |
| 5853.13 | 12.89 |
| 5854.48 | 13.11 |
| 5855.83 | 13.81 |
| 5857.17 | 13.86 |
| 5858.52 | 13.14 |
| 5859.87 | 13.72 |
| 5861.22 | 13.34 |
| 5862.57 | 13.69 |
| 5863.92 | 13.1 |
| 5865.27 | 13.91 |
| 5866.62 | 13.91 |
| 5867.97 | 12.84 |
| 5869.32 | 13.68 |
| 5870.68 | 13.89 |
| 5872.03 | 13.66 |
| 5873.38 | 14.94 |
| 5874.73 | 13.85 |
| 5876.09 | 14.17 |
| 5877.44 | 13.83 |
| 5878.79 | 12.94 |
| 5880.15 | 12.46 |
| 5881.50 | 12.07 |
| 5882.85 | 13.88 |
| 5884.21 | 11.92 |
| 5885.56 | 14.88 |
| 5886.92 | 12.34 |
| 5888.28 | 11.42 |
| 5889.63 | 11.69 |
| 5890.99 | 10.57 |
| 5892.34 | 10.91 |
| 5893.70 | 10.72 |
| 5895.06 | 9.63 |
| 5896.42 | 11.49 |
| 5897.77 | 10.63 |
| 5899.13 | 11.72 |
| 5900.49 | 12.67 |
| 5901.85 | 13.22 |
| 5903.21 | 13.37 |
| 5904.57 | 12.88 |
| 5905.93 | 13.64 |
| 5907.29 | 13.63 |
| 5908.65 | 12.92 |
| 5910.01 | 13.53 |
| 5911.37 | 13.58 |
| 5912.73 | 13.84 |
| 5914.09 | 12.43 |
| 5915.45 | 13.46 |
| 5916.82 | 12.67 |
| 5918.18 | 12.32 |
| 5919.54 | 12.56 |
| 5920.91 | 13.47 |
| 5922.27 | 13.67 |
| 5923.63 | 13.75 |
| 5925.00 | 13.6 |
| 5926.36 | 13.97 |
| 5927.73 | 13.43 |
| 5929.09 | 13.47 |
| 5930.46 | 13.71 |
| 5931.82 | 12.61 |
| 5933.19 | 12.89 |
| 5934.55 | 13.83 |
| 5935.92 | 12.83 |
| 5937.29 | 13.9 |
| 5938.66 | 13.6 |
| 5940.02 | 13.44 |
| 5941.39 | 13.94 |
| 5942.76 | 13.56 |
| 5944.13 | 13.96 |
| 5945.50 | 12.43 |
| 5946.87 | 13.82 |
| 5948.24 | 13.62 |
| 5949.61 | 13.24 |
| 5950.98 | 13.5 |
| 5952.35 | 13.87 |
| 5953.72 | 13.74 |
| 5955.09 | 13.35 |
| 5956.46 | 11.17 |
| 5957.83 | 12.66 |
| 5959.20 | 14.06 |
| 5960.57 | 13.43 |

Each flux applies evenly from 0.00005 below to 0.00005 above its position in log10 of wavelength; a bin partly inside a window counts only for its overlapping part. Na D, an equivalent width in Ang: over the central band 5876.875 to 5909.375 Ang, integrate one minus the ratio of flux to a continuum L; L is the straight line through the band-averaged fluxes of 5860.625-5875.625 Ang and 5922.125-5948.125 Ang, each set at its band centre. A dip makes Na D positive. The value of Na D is 3.2 Ang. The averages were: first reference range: 13.7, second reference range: 13.5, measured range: 12.3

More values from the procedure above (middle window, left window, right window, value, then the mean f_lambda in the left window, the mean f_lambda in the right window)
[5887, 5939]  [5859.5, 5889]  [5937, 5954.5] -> 2.9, 13.4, 13.6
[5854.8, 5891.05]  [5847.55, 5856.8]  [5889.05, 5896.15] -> -3.6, 13.6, 10.7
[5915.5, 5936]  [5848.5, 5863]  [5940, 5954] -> 0.4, 13.6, 13.5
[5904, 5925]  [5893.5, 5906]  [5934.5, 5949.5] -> -1.2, 12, 13.5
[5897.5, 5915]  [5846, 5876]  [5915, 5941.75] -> 0.6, 13.6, 13.3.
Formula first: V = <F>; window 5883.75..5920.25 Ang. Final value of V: 12.4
